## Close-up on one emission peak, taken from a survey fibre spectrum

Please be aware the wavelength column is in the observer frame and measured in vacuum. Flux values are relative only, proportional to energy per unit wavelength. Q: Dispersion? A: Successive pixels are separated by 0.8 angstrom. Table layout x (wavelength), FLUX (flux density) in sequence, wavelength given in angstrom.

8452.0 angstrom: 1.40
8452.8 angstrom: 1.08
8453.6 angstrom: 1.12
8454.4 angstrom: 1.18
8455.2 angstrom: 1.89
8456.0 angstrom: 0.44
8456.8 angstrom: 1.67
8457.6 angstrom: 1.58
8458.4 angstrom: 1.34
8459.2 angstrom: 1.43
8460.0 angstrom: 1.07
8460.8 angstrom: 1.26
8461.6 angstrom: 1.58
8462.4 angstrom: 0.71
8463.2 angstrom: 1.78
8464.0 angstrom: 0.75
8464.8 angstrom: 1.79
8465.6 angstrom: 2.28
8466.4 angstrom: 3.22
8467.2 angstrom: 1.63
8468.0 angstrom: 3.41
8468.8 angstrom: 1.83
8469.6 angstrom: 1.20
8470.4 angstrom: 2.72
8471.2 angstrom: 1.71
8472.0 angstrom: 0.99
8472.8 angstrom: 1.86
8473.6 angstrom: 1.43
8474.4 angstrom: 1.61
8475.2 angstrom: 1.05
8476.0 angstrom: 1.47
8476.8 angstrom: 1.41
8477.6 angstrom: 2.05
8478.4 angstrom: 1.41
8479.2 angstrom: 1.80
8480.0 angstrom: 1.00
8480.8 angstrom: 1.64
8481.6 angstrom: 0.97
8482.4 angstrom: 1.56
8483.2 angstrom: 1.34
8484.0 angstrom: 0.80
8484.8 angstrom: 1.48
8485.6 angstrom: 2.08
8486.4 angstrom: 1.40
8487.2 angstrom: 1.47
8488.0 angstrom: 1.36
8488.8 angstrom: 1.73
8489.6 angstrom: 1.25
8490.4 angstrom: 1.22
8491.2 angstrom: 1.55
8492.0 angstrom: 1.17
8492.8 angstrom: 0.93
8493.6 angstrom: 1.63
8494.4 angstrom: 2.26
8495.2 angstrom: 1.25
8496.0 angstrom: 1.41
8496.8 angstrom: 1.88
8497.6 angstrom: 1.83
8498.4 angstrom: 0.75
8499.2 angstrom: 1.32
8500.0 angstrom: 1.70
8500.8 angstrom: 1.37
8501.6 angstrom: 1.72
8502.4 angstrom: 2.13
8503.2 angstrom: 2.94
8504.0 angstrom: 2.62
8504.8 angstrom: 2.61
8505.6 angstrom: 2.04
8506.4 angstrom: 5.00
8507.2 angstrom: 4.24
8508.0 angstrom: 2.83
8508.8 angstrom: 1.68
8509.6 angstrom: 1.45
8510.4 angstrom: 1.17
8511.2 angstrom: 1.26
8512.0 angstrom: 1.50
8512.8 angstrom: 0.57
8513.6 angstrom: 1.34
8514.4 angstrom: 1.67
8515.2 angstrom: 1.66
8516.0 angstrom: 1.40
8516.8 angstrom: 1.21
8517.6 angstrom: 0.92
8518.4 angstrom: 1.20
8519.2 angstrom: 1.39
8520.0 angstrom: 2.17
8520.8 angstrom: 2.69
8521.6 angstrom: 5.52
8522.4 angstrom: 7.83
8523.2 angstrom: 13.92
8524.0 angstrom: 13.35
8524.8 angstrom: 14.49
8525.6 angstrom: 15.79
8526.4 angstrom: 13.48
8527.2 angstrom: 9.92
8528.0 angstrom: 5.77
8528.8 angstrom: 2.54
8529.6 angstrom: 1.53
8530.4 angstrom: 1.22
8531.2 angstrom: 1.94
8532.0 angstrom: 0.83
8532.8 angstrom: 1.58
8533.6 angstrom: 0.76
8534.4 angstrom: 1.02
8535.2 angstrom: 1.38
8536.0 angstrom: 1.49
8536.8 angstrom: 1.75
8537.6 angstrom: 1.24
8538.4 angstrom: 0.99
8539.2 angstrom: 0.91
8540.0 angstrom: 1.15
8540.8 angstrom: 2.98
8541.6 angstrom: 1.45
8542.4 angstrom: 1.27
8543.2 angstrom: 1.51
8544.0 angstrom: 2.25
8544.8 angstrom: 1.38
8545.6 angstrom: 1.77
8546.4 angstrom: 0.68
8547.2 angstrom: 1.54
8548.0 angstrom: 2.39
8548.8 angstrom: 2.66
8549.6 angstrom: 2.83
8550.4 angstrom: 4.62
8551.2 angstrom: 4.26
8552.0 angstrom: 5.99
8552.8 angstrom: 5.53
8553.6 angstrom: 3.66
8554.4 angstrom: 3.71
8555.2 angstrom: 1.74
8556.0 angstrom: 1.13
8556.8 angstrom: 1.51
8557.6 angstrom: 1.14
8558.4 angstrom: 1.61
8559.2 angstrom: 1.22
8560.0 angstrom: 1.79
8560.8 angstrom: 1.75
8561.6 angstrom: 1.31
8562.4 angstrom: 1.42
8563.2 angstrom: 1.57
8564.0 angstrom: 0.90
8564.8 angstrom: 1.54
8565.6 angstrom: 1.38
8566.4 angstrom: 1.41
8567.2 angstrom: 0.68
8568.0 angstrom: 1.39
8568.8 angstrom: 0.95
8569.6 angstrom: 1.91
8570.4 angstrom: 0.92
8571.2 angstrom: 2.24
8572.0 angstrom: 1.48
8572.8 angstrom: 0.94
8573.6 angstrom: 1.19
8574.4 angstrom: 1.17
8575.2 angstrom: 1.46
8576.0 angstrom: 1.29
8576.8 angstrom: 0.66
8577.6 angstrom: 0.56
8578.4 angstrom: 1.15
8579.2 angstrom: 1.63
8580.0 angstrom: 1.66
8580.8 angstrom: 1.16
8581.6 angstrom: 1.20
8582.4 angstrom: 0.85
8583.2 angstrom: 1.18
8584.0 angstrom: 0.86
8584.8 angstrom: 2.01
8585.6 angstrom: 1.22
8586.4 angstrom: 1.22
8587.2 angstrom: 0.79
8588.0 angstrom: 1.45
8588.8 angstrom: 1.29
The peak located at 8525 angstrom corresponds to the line H-alpha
